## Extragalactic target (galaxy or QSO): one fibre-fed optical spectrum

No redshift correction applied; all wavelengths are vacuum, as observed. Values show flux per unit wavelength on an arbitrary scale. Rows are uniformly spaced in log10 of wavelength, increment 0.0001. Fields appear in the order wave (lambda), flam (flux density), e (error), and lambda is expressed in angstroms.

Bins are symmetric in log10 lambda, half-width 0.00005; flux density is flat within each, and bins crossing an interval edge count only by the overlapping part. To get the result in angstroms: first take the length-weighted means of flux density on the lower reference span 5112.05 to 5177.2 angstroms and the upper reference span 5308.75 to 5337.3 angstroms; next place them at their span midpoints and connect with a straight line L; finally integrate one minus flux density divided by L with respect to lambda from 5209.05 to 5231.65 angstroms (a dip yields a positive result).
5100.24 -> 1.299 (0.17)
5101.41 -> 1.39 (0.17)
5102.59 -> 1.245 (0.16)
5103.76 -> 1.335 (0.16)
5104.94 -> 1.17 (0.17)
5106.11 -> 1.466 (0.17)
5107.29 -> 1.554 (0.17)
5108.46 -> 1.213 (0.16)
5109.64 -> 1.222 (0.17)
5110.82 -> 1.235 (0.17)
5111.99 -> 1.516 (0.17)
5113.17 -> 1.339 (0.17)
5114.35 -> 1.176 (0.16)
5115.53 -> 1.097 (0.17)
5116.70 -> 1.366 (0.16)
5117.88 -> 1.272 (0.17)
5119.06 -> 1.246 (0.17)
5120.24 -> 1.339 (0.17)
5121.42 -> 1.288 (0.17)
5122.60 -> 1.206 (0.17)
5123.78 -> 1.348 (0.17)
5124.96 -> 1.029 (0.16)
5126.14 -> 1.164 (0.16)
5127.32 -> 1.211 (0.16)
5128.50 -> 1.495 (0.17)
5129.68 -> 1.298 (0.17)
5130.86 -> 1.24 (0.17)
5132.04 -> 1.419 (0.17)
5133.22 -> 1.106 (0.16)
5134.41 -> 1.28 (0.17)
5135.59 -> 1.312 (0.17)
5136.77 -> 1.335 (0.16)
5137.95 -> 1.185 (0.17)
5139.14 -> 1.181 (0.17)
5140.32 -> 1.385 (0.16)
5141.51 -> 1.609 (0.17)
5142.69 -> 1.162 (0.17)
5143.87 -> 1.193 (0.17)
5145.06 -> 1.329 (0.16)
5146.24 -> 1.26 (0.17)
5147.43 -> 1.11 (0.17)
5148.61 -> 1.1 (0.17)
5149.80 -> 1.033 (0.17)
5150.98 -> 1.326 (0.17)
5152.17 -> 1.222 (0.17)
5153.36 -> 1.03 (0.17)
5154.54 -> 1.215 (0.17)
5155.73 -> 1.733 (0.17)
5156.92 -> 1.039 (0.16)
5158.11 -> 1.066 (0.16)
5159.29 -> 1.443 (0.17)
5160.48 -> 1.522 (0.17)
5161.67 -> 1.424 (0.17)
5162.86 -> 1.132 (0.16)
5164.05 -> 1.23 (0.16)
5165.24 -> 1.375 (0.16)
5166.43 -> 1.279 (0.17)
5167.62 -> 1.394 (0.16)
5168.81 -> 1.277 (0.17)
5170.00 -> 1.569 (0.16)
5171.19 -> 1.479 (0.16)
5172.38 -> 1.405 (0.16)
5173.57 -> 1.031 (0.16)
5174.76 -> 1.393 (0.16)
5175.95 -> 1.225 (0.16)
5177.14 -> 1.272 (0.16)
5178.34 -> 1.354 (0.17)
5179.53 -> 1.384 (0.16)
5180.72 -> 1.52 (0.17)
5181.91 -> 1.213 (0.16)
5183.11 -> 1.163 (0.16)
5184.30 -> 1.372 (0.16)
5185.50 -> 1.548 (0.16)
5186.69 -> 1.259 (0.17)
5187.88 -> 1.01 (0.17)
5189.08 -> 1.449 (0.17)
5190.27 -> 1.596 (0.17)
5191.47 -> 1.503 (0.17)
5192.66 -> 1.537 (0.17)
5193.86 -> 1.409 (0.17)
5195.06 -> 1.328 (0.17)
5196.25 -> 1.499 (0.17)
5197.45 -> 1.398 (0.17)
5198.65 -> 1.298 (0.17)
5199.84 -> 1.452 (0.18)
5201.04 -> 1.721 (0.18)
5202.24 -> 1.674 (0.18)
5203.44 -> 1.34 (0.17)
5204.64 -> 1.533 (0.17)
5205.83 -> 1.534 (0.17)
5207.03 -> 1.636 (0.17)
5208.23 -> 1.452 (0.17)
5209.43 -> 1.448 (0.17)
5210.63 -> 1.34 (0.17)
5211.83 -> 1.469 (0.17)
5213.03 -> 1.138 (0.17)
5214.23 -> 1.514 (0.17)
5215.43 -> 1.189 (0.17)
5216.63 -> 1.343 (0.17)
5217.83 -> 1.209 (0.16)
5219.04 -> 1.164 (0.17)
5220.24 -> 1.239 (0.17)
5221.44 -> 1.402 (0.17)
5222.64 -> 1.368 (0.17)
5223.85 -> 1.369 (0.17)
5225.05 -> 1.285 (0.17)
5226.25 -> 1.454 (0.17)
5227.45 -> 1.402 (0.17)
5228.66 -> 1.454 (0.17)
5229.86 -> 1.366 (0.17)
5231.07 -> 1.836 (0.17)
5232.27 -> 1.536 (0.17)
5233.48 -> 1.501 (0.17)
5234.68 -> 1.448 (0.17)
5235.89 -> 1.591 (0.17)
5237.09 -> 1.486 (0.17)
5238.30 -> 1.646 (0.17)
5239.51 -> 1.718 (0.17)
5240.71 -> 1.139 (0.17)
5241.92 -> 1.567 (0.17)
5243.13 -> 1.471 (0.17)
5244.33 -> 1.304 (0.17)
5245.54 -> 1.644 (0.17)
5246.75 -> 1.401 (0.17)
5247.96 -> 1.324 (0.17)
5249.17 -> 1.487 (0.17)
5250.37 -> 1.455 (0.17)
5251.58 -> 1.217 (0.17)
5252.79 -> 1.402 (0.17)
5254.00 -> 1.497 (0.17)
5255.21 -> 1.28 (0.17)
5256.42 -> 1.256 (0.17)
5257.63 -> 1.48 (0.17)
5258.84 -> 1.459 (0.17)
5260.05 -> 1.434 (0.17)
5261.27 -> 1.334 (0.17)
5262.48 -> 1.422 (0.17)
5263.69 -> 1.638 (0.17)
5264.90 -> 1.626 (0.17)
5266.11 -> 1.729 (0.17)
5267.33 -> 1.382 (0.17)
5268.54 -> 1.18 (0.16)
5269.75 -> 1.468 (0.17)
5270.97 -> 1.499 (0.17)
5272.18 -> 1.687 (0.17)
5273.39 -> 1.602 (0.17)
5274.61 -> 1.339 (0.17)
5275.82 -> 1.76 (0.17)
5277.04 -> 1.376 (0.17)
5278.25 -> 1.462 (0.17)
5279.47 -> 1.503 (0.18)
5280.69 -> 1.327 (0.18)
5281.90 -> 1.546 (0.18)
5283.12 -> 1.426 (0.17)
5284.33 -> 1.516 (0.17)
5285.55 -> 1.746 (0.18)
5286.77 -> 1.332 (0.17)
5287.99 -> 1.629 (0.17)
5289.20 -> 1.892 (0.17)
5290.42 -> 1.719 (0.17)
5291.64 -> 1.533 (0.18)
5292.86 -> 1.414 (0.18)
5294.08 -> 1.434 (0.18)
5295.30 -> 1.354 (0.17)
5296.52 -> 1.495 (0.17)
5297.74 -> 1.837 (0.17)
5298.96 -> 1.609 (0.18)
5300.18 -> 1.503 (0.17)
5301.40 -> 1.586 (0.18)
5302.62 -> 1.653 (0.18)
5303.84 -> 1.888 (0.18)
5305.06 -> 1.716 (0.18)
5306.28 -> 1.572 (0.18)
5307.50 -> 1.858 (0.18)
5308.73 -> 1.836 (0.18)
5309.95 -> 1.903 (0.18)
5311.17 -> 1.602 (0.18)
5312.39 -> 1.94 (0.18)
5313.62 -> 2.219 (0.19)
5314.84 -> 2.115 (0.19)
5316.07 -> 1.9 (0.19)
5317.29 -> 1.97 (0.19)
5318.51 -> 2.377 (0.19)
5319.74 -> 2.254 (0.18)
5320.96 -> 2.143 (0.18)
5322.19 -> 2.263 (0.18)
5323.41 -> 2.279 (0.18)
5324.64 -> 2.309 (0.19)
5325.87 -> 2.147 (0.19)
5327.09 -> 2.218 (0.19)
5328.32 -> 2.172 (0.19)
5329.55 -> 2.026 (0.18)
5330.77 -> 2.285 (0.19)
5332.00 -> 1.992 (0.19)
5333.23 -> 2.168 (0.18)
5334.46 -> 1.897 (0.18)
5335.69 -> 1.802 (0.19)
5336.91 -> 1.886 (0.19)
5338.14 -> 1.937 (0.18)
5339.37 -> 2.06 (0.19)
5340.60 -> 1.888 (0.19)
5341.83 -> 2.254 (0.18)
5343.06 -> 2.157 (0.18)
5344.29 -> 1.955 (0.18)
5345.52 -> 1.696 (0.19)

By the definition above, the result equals 3.5 angstroms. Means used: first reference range 1.28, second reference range 2.08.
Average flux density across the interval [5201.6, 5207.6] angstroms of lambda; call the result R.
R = 1.54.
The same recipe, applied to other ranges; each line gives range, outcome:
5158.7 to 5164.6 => 1.35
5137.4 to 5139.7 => 1.18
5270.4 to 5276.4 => 1.58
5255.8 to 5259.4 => 1.4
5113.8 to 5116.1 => 1.14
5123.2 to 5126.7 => 1.18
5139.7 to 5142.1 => 1.49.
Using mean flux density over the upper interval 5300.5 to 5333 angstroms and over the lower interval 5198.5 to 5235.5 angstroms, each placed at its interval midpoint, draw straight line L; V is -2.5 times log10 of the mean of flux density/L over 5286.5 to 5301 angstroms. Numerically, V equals 0.19 mag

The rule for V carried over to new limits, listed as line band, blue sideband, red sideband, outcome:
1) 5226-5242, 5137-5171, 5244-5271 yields -0.084 mag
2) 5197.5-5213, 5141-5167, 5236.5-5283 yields -0.089 mag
